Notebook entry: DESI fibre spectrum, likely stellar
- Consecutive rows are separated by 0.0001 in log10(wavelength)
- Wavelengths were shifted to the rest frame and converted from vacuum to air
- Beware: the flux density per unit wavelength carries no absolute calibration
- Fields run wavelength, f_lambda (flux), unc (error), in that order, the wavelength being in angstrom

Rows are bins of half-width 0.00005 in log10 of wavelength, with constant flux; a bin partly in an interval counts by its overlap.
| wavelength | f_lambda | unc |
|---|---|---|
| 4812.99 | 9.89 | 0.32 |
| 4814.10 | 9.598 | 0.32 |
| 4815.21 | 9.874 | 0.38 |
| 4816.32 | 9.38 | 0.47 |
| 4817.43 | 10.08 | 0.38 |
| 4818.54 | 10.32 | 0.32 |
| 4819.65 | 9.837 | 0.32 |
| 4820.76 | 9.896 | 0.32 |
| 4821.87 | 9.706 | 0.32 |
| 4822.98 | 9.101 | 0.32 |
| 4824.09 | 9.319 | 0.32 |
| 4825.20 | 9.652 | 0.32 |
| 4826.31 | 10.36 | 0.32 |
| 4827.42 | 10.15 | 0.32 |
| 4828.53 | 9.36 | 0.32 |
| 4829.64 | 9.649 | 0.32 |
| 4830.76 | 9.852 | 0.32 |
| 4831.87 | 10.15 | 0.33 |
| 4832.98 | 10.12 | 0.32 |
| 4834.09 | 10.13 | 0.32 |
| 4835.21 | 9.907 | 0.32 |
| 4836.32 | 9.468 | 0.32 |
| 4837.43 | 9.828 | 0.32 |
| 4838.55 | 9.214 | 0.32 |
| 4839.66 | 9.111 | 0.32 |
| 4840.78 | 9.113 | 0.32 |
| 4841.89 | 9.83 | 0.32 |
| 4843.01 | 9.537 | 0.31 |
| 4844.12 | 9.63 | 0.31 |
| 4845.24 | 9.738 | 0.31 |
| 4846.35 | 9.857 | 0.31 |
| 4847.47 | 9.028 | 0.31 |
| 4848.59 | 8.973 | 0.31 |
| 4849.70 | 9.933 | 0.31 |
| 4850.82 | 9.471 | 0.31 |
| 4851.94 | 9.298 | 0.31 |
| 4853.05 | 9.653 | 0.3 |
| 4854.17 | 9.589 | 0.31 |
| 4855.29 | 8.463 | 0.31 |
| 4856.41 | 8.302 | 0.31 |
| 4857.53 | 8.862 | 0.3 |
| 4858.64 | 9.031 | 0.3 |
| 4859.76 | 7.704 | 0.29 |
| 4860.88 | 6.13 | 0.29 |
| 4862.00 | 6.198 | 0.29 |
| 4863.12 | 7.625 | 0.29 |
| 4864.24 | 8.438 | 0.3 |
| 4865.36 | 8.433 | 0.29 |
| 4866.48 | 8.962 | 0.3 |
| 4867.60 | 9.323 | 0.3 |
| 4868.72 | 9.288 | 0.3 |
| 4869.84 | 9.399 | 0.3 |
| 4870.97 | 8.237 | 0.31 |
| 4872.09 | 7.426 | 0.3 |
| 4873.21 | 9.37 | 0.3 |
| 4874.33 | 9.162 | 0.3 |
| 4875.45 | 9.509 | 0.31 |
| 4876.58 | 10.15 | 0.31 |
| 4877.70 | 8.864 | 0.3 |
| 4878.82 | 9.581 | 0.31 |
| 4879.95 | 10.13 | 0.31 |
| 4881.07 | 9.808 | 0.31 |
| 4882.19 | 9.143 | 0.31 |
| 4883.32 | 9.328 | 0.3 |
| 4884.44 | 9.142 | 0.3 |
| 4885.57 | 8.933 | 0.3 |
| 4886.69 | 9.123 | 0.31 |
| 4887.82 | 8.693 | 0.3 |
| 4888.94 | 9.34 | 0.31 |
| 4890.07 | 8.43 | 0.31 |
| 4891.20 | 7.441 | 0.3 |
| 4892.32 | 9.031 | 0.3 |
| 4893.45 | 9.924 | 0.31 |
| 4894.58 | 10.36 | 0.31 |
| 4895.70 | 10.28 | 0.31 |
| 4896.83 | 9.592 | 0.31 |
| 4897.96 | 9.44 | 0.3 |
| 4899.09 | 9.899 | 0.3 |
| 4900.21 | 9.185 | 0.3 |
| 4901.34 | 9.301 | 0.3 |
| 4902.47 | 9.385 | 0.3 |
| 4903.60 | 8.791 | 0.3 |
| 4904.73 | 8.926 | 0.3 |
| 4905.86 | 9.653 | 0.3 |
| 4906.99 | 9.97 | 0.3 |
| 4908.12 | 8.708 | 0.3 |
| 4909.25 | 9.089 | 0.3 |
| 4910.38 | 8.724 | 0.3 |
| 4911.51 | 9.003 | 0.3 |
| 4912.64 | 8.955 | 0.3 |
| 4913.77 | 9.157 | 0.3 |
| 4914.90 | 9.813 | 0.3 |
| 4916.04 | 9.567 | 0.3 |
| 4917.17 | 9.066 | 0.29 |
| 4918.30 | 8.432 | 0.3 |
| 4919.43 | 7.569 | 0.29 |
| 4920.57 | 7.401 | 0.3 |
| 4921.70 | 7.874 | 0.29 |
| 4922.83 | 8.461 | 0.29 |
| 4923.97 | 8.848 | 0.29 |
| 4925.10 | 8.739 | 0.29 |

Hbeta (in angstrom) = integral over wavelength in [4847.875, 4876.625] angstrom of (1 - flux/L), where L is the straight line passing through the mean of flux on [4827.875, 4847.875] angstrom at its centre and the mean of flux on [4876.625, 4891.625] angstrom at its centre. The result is 2.0 angstrom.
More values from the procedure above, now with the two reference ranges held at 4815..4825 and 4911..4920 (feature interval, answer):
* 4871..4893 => 0.4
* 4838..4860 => 0.6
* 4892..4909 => -0.8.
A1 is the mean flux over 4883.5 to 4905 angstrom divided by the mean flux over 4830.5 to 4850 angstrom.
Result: 0.96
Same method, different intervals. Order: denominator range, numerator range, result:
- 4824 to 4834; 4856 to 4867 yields 0.81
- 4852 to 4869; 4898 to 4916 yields 1.10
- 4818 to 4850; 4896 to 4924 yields 0.93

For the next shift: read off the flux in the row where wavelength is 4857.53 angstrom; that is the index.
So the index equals 8.862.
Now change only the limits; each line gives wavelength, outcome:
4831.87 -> 10.15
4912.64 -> 8.955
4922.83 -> 8.461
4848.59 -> 8.973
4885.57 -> 8.933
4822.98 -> 9.101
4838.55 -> 9.214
